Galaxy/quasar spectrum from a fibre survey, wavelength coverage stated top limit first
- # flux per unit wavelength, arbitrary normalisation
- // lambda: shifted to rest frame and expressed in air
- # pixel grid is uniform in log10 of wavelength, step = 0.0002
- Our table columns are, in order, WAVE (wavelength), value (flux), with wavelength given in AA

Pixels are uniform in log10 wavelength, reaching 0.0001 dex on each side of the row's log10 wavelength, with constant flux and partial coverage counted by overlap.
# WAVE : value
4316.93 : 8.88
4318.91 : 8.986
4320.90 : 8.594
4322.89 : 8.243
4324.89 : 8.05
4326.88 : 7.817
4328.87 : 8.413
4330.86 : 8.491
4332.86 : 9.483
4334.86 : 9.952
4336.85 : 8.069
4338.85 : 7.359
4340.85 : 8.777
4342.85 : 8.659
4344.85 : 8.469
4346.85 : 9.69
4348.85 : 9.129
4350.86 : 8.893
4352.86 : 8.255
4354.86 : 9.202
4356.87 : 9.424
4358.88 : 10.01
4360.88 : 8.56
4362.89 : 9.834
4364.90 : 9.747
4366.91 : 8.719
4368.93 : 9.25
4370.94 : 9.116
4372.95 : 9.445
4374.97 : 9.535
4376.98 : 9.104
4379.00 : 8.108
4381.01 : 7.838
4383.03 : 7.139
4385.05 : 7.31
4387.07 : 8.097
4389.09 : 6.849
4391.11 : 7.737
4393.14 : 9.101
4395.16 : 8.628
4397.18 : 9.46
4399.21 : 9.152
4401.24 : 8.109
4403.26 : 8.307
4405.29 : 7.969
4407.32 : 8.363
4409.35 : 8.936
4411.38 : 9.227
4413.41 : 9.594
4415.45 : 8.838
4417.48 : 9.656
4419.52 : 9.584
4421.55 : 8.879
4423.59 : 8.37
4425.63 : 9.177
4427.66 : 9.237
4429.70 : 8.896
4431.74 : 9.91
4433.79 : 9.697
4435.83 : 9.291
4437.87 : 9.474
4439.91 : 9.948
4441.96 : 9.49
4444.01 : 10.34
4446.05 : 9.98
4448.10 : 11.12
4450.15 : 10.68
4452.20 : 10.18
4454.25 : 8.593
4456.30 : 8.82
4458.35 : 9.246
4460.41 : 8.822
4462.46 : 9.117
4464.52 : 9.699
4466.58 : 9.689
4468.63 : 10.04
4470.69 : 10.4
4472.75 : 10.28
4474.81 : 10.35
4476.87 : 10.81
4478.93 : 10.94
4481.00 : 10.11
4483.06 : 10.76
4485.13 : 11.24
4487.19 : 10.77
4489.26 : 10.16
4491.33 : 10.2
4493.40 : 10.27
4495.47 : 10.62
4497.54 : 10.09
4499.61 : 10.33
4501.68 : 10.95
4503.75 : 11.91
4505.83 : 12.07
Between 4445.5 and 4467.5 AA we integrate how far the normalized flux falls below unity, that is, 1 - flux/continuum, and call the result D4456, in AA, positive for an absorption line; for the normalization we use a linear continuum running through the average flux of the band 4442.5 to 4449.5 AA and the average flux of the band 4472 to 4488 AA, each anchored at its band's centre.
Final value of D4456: 1.83 AA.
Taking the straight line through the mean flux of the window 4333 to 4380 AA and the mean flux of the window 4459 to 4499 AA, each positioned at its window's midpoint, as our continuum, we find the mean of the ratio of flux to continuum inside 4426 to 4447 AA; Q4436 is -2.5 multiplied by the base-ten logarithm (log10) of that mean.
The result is 0.021 mag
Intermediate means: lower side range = 9.02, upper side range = 10.2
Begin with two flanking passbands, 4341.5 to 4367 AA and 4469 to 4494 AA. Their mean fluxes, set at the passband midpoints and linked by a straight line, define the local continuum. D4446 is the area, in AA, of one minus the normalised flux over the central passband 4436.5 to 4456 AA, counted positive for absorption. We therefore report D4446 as 0.4 AA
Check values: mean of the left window 9.13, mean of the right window 10.5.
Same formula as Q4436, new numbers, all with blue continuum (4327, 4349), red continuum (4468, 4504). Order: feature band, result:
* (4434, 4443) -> 0.04 mag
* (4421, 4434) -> 0.08 mag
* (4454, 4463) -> 0.14 mag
